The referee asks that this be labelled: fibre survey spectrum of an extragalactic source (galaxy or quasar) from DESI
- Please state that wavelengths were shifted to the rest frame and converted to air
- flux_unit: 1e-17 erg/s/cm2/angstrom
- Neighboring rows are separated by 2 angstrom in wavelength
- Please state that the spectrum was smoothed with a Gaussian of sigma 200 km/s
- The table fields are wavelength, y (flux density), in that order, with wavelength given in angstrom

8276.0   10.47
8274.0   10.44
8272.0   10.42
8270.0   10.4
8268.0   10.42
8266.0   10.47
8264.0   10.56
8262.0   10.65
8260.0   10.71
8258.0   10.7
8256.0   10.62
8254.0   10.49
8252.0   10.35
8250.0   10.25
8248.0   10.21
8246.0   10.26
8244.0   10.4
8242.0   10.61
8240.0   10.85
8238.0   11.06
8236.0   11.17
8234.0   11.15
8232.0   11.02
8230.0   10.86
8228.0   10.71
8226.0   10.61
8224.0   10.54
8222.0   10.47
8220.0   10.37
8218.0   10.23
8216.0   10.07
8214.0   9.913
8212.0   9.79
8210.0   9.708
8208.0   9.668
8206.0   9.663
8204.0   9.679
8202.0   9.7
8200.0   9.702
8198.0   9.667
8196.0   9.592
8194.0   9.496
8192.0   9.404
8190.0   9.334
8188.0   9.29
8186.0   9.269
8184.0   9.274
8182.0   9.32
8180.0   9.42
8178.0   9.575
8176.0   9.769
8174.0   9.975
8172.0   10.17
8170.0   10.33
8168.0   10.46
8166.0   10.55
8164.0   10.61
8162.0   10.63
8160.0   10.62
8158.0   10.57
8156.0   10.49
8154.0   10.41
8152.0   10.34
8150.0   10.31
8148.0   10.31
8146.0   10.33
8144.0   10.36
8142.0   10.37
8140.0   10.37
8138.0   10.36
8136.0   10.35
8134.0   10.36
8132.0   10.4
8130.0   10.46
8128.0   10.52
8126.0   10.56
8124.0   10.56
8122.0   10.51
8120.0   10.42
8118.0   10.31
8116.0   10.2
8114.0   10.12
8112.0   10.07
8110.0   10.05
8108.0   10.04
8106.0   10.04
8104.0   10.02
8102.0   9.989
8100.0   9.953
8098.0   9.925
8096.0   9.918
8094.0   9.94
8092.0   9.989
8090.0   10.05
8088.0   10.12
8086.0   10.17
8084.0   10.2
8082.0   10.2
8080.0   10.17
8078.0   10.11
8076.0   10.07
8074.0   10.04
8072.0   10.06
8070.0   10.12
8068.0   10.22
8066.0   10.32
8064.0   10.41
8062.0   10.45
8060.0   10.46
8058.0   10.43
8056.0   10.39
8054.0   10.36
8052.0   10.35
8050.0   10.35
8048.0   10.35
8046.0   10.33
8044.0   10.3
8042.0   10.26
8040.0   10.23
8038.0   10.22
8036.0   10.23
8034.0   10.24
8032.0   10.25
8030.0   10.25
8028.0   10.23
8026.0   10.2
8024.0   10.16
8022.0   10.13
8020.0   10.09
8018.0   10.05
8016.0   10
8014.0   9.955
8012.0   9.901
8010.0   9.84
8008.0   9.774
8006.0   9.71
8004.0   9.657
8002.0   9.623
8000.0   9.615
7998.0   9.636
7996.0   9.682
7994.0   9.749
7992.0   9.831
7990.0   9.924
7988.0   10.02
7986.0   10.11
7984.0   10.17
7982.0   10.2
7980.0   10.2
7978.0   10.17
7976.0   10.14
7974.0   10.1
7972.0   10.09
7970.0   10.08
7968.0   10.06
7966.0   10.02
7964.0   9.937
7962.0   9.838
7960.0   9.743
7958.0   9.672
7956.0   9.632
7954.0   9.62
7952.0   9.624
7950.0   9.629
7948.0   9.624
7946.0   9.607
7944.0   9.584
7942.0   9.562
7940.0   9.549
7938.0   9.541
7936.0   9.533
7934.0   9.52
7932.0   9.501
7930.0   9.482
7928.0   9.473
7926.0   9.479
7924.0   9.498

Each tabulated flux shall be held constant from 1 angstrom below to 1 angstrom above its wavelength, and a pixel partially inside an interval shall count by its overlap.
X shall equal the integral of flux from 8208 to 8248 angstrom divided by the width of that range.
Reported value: 10.5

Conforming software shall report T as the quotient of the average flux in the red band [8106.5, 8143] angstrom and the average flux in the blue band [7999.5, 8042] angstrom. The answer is 1.0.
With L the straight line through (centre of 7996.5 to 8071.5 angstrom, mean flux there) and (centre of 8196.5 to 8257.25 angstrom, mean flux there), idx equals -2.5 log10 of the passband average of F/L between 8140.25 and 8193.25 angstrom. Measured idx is 0.02 mag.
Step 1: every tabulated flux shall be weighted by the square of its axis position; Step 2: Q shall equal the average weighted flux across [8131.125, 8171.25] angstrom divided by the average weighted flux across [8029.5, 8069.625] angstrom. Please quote 1.04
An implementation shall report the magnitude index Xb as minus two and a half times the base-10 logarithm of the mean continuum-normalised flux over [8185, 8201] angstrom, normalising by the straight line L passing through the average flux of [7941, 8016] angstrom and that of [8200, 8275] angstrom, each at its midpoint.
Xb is 0.09 mag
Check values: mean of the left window 9.85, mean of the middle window 9.47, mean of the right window 10.4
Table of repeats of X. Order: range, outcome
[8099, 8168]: 10.3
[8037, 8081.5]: 10.3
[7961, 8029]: 9.97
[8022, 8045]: 10.2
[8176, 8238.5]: 9.98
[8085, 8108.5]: 10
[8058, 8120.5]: 10.1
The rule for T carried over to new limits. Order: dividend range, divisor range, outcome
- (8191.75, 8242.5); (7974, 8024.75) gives 1.03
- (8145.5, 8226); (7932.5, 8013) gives 1.02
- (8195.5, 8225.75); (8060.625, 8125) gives 0.98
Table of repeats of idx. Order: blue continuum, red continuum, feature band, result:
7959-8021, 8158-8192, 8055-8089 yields -0.033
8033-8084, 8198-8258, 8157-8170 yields -0.025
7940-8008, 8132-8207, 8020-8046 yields -0.036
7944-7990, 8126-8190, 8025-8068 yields -0.031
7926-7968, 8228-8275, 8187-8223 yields 0.075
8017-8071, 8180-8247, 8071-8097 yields 0.016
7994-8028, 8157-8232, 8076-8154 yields -0.030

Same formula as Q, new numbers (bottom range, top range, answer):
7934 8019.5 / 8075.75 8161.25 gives 1.08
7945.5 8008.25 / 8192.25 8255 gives 1.11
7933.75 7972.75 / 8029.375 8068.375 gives 1.09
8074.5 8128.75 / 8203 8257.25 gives 1.06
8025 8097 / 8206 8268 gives 1.07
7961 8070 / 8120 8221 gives 1.04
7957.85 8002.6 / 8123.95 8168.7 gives 1.09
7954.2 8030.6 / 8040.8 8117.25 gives 1.04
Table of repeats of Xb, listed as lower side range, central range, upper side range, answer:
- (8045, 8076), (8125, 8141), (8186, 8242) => -0.021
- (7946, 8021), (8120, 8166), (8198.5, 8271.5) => -0.026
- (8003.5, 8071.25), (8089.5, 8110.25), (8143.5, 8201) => 0.011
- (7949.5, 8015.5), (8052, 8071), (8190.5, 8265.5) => -0.036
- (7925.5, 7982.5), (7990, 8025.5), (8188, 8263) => 0.001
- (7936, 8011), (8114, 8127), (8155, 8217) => -0.059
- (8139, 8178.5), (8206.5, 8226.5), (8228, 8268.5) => 0.044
